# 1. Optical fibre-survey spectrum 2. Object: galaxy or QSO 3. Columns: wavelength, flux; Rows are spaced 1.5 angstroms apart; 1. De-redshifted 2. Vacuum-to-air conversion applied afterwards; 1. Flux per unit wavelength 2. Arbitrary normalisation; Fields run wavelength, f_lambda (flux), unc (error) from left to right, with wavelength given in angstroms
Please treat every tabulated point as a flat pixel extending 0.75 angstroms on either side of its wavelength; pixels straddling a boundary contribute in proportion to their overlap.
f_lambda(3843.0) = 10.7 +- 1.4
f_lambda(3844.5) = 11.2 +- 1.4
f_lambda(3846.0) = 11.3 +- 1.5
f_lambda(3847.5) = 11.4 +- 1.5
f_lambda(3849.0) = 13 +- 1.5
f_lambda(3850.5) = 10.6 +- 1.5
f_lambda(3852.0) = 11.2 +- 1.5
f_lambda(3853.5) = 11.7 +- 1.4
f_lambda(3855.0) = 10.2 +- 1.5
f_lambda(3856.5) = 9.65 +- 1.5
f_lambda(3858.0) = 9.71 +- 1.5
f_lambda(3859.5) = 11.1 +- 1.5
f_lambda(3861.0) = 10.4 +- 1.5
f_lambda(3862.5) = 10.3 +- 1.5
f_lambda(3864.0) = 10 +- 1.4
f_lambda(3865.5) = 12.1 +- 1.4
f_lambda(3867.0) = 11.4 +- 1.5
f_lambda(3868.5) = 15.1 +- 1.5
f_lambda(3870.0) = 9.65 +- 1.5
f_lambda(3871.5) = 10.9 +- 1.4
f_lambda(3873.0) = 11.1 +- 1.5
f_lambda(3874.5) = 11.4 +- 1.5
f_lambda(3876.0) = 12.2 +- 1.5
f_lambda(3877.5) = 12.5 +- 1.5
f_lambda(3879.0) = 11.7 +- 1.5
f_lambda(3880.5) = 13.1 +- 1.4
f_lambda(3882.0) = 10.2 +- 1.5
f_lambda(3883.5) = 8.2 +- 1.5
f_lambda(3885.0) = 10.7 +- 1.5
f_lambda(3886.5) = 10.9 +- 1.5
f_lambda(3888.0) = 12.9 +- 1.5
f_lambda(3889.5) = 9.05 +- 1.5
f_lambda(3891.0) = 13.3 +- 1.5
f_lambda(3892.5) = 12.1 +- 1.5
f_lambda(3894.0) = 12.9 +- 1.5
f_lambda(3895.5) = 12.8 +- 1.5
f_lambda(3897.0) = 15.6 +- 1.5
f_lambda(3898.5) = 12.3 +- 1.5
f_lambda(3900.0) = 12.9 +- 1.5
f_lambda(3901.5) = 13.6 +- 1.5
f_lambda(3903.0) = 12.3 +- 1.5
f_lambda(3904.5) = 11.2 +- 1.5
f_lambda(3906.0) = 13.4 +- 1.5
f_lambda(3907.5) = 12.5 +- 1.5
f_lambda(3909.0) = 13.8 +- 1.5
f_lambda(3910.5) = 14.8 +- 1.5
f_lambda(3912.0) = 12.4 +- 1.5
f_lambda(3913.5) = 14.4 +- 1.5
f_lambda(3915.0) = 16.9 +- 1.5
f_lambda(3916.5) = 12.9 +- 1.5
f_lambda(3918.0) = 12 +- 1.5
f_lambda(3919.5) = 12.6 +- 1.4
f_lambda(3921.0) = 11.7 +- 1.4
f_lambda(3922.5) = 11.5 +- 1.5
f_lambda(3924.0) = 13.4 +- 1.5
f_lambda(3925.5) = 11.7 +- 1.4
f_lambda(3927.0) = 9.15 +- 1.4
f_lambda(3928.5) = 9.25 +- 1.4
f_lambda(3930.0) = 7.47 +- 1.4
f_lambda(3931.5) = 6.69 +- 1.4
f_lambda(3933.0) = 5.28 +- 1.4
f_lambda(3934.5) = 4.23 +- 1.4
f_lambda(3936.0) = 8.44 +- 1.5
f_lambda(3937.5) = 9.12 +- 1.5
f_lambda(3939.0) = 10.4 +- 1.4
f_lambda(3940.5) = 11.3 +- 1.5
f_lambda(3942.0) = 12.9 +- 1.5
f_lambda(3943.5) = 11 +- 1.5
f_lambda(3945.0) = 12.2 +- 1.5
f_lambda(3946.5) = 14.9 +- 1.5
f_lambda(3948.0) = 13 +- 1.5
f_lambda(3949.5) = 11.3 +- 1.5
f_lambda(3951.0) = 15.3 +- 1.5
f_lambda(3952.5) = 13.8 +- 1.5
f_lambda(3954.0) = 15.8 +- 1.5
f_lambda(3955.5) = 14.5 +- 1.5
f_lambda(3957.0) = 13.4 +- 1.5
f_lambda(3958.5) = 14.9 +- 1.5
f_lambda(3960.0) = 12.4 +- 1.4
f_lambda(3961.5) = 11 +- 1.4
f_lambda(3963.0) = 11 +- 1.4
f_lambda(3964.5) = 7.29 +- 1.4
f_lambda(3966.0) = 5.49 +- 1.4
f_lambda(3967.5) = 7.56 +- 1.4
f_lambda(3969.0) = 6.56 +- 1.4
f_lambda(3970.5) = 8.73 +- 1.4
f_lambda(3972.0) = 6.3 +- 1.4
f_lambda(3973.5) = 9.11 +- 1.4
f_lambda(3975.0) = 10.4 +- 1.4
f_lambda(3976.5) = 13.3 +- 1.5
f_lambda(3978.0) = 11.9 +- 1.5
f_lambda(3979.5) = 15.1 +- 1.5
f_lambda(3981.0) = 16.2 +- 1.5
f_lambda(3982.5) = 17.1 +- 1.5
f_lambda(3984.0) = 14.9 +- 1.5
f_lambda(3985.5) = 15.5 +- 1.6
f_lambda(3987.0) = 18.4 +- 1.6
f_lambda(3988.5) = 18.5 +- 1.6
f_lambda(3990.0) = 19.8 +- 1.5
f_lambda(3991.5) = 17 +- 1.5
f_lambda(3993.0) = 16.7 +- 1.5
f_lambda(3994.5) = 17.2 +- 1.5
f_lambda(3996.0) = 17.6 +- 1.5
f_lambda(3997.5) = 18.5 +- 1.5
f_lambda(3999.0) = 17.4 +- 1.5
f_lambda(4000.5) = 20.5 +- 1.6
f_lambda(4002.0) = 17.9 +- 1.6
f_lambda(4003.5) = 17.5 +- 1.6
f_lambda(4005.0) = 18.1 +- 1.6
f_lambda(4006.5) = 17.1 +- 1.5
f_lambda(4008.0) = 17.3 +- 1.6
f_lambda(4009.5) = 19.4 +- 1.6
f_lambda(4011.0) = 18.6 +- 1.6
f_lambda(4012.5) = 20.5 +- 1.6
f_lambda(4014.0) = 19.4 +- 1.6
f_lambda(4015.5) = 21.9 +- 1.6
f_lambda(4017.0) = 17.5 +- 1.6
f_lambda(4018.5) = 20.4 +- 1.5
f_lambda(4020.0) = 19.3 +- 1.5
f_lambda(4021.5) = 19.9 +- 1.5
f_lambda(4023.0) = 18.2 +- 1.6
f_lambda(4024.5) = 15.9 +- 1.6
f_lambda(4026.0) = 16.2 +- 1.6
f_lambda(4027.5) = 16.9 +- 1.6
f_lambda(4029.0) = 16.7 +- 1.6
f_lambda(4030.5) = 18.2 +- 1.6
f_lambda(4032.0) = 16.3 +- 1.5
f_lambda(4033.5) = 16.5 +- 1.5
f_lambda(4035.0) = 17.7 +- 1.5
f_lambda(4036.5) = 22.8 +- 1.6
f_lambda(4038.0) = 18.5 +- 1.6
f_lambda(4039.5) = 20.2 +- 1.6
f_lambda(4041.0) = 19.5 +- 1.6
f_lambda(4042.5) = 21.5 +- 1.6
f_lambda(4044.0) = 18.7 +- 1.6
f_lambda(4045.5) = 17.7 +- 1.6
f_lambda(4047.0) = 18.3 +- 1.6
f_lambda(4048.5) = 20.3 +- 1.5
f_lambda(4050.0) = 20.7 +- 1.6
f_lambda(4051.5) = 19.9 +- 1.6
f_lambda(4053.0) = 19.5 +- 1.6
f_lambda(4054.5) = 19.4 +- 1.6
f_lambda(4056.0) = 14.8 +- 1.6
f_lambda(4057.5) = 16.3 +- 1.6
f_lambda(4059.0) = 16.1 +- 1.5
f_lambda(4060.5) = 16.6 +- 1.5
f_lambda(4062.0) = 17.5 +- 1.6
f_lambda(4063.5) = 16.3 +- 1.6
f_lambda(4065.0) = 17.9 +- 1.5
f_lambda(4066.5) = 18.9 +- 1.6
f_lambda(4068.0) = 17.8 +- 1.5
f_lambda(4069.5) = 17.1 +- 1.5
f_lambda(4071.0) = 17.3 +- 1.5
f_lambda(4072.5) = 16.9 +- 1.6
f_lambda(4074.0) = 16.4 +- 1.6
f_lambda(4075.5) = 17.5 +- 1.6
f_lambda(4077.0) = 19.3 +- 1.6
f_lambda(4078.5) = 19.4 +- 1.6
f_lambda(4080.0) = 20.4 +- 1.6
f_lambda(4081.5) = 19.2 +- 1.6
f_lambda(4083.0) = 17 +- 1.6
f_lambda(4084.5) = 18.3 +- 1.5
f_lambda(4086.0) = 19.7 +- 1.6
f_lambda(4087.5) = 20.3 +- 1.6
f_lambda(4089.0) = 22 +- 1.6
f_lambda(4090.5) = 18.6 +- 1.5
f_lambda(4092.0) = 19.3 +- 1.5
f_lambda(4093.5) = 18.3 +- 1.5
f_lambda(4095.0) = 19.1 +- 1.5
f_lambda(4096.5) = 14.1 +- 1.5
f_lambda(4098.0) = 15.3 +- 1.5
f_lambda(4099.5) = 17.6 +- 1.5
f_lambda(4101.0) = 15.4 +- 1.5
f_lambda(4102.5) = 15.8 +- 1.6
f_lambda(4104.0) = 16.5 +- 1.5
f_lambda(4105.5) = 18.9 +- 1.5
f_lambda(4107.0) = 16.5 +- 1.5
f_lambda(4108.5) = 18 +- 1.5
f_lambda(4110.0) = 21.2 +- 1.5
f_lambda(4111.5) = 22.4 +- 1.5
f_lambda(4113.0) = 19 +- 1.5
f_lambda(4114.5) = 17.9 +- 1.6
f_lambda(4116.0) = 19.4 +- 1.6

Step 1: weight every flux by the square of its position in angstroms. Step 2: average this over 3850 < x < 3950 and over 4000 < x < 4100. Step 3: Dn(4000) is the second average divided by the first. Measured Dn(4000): 1.7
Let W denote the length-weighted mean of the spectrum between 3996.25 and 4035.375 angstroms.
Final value 18.2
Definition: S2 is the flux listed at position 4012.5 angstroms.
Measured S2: 20.5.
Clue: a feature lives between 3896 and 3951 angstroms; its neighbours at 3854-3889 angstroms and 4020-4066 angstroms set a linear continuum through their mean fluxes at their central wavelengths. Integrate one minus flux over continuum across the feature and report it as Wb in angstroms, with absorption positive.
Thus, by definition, 6.2 angstroms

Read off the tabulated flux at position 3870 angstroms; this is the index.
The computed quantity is 9.65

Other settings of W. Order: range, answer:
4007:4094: 18.5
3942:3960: 13.6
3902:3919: 13.3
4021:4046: 18.3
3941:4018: 14.7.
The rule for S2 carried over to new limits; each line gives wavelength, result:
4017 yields 17.5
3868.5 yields 15.1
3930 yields 7.47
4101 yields 15.4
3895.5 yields 12.8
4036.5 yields 22.8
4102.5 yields 15.8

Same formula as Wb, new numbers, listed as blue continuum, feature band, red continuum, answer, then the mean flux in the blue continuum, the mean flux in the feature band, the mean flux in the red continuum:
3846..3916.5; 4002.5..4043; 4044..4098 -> -4.8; 12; 18.6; 18.2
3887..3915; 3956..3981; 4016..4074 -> 8.0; 13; 10.5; 18.2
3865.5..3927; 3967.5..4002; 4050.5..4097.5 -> 1.2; 12.3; 14.8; 18.1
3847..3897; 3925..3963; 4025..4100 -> 7.7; 11.4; 11.2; 18.2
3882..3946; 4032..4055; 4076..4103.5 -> -4.0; 11.5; 19.3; 18.3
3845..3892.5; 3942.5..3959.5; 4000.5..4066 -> 1.4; 11.2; 13.6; 18.4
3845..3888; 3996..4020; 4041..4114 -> -4.3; 11.2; 18.8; 18.2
